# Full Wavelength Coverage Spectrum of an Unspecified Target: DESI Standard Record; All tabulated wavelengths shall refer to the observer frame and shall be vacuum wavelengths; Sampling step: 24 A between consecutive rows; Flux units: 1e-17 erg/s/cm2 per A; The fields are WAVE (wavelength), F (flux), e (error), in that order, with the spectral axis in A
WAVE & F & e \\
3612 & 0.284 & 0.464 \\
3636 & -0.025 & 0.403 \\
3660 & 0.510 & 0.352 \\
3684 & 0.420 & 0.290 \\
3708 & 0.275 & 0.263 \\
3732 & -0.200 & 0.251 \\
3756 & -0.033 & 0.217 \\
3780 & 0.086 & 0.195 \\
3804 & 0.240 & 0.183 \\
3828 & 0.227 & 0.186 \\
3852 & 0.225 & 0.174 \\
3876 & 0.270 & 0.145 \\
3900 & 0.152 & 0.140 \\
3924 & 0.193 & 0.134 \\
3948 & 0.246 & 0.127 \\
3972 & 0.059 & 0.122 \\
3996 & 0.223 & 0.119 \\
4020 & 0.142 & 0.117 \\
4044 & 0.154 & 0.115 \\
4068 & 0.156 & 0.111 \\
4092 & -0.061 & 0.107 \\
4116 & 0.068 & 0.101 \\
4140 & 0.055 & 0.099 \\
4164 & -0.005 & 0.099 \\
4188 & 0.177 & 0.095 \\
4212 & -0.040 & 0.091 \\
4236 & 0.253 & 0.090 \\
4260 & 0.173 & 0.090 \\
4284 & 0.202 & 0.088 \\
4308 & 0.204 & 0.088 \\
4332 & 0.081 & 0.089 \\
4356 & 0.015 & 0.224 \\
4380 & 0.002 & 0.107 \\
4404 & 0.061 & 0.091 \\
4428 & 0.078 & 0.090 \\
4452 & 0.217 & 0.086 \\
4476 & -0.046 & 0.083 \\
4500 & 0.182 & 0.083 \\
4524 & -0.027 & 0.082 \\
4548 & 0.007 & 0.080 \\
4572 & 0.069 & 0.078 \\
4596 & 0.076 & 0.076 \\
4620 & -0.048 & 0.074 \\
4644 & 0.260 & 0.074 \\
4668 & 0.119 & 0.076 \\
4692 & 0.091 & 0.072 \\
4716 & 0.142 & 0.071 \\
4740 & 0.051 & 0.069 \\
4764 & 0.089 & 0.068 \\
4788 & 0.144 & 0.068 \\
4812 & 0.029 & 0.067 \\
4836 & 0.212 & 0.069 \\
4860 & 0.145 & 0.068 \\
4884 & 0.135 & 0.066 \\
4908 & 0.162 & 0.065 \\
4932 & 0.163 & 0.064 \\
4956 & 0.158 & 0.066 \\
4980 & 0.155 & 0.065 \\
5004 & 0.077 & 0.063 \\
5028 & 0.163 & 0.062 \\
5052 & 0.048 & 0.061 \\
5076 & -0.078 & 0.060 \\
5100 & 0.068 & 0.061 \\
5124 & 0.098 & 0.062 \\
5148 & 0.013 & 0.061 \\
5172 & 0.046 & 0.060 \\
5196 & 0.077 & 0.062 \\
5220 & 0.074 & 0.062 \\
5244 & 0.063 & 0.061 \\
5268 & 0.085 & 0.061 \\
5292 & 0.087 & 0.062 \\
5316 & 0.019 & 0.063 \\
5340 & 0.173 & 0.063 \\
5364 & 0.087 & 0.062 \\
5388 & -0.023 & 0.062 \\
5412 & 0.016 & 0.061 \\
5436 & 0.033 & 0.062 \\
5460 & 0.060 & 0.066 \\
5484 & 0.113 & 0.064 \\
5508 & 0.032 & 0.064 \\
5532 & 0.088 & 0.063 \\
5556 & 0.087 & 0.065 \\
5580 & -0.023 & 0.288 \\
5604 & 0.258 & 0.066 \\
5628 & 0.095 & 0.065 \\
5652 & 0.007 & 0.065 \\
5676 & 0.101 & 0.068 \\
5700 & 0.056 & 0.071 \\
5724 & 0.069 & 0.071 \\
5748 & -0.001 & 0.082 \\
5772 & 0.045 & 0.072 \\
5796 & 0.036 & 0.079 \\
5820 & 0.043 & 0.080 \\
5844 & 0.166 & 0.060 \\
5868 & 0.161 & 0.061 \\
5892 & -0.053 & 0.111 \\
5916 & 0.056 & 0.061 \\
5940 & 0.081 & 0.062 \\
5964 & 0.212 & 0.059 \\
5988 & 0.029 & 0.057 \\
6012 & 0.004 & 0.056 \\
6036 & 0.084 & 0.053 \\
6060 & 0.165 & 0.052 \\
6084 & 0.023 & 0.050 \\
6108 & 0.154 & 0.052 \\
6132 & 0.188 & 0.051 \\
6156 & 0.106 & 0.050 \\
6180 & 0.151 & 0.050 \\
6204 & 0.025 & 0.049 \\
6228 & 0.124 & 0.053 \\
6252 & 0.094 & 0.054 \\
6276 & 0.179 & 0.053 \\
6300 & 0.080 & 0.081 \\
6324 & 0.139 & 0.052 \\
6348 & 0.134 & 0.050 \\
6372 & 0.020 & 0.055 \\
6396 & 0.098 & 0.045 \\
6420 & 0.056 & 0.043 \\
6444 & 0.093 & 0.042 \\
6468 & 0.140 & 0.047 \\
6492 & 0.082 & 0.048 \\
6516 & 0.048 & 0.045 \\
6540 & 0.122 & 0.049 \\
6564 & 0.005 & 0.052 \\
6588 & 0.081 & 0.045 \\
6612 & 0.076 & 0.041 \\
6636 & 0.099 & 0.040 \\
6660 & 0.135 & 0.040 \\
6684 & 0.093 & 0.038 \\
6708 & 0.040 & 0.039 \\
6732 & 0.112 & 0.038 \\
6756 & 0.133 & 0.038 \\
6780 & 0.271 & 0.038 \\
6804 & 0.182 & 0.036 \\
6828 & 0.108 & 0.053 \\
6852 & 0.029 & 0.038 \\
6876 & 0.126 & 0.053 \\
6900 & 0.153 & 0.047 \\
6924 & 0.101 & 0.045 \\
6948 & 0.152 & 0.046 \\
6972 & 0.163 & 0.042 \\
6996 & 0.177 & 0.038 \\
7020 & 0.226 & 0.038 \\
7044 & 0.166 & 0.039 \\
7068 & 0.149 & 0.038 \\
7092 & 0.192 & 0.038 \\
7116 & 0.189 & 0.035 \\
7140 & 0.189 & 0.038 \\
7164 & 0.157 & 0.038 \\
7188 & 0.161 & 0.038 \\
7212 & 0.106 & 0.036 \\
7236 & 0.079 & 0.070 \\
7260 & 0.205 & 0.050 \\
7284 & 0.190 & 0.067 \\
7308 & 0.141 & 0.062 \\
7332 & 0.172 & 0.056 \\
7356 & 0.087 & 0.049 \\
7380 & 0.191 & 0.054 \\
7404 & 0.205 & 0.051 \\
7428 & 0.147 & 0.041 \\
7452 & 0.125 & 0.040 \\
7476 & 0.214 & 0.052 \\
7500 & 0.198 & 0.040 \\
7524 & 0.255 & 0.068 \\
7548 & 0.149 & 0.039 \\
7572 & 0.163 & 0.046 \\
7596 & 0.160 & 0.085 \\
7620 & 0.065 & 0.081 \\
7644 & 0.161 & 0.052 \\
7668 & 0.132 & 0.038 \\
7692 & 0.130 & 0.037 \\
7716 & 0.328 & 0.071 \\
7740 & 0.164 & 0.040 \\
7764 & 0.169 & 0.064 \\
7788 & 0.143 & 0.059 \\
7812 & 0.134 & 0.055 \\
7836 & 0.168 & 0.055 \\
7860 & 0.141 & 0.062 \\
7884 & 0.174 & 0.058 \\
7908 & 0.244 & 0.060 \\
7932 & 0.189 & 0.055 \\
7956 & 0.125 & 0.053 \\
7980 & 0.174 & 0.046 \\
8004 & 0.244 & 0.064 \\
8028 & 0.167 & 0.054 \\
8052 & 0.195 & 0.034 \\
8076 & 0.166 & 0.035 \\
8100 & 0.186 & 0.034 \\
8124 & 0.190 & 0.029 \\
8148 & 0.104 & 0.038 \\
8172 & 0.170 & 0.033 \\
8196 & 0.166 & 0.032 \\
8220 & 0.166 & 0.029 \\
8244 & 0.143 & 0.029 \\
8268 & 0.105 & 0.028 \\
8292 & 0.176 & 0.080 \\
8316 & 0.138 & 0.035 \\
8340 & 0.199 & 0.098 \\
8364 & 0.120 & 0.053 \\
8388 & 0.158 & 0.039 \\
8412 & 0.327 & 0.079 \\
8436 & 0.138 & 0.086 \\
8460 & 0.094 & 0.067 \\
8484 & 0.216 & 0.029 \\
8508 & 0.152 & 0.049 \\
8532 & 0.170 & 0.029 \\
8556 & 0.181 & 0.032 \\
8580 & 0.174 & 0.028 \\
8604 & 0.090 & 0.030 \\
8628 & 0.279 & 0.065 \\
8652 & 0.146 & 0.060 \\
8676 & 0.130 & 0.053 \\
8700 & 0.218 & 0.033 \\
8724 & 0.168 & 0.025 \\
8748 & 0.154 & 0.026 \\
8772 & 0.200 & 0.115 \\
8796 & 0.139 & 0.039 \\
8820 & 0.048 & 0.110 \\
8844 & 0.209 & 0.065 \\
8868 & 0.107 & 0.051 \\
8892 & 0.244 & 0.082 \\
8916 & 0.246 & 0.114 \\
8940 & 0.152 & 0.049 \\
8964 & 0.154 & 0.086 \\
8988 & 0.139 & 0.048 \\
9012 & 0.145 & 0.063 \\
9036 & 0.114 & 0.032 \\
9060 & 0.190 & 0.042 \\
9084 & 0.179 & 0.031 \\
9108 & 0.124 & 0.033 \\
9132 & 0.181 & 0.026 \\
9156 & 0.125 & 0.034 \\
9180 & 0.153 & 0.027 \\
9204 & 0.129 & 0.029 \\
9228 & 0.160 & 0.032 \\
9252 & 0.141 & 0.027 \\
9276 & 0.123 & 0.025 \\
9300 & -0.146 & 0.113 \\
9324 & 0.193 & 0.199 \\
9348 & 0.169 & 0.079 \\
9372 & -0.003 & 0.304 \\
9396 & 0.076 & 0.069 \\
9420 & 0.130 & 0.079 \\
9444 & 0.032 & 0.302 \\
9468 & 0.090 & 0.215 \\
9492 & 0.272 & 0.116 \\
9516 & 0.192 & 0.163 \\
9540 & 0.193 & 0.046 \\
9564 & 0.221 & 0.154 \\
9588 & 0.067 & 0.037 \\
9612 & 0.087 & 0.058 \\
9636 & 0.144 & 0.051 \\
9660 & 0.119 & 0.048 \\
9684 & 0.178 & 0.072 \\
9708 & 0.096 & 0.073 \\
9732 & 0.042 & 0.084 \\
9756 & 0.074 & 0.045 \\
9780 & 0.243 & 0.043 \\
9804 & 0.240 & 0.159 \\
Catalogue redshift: 0.82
